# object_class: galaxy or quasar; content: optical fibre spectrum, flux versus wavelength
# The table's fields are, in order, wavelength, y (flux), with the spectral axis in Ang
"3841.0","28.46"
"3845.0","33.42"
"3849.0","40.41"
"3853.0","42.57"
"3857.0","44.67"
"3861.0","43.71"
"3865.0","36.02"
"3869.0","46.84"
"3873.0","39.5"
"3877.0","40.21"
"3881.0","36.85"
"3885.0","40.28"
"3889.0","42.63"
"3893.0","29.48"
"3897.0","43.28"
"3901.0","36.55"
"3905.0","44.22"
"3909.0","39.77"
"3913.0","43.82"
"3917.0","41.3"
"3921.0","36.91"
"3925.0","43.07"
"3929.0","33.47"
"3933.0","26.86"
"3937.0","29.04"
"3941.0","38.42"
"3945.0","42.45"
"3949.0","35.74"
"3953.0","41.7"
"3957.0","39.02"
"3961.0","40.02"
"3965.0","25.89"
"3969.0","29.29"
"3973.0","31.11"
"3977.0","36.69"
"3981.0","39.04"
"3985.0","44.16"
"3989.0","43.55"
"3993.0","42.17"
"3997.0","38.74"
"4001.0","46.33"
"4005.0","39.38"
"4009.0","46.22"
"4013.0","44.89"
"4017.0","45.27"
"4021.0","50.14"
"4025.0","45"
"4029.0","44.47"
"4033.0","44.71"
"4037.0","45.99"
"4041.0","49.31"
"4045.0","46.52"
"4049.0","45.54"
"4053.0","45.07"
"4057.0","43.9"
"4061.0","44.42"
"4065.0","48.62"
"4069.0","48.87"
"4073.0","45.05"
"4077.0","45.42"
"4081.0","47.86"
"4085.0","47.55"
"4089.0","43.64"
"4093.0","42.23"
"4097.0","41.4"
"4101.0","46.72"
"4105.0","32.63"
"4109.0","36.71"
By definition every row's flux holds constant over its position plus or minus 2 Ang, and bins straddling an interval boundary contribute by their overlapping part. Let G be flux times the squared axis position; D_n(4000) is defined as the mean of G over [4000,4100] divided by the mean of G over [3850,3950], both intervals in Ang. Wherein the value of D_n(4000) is 1.3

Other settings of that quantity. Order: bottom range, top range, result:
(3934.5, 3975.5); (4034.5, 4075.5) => 1.38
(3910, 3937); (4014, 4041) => 1.31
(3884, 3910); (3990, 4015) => 1.15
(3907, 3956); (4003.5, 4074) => 1.28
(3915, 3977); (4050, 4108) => 1.33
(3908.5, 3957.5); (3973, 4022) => 1.16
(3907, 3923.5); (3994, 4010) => 1.09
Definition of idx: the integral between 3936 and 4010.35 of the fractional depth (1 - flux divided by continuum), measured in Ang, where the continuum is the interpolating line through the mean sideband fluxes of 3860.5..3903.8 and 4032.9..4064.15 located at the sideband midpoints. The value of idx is 7.94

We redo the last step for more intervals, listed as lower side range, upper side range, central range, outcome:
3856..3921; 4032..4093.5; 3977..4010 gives 1.4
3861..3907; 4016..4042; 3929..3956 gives 4.3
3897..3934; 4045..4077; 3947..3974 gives 4.1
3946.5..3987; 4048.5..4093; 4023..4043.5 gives -1.7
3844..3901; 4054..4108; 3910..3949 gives 3.7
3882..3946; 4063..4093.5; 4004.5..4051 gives -2.1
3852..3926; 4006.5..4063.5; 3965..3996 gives 4.7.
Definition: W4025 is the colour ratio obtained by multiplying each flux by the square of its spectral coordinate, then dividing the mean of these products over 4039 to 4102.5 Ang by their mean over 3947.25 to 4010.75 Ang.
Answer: 1.24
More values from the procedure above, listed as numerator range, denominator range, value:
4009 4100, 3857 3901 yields 1.25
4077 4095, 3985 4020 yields 1.08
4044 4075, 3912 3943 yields 1.35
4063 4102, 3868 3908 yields 1.27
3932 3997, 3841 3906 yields 0.97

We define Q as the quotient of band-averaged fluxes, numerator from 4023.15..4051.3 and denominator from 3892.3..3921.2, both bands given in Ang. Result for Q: 1.1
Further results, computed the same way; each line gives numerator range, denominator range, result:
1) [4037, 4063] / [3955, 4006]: 1.20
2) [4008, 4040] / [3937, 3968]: 1.25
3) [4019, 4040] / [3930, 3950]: 1.34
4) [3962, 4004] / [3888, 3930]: 0.96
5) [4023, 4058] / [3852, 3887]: 1.11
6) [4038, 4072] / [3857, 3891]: 1.13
